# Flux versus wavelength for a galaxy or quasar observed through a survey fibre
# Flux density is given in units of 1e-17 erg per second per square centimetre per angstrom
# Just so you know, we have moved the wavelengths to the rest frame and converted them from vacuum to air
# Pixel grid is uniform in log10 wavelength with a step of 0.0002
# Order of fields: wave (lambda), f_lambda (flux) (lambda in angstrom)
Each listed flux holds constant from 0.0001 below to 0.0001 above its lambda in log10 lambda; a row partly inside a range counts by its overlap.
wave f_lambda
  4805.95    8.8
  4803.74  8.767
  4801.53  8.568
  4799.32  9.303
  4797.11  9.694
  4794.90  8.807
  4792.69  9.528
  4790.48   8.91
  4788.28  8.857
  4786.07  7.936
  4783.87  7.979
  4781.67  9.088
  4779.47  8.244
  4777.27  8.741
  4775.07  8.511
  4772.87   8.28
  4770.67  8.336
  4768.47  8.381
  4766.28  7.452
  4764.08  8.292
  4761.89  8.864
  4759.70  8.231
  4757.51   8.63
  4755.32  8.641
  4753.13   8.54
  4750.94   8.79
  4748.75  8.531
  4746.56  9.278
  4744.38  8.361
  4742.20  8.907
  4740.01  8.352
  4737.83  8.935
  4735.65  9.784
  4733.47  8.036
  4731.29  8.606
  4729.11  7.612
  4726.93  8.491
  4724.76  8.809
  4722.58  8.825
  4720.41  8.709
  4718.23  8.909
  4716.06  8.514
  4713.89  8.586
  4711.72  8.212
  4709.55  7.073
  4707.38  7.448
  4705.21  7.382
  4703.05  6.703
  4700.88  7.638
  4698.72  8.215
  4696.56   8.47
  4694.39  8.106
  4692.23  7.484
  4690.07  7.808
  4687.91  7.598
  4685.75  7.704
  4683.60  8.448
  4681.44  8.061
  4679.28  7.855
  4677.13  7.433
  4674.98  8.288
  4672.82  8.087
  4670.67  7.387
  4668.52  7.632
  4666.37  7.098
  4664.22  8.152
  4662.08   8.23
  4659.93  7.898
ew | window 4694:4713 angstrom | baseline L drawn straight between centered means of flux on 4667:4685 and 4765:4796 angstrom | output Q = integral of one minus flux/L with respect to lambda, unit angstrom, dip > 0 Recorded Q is 0.83 angstrom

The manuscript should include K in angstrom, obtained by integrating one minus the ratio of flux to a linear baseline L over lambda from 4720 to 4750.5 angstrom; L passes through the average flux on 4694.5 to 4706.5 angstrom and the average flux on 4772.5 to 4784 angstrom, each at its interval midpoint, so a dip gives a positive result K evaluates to -2.2 angstrom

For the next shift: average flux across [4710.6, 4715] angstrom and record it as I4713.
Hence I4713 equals 8.39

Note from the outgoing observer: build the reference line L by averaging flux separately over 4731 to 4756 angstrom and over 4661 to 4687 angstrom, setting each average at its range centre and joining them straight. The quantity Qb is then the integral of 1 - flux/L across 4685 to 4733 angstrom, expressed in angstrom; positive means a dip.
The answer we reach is 1.5 angstrom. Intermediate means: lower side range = 7.86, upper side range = 8.73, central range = 8.04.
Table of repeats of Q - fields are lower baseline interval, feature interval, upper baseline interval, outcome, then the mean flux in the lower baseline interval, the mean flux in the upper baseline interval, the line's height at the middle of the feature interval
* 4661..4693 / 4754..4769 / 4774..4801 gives 0.4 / 7.82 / 8.8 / 8.57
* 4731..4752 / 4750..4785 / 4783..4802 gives 1.5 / 8.76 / 8.86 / 8.81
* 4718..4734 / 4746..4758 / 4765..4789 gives -0.4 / 8.49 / 8.34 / 8.41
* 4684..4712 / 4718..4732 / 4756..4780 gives -1.1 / 7.68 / 8.37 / 7.95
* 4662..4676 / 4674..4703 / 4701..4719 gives -0.3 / 7.81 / 7.82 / 7.82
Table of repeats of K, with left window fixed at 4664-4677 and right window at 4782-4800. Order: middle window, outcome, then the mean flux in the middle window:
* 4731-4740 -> -0.49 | 8.81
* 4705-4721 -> 0.01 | 8.12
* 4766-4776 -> 0.50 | 8.25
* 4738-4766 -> -0.31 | 8.59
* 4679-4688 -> -0.15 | 7.97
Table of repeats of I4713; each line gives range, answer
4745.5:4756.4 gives 8.75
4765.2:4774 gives 8.11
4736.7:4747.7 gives 8.77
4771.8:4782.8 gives 8.57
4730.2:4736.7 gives 8.8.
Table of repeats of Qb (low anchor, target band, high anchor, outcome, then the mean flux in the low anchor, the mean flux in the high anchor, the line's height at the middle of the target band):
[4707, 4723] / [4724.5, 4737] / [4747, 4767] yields -0.3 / 8.3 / 8.48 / 8.37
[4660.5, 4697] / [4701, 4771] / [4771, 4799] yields -0.4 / 7.86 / 8.72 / 8.32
